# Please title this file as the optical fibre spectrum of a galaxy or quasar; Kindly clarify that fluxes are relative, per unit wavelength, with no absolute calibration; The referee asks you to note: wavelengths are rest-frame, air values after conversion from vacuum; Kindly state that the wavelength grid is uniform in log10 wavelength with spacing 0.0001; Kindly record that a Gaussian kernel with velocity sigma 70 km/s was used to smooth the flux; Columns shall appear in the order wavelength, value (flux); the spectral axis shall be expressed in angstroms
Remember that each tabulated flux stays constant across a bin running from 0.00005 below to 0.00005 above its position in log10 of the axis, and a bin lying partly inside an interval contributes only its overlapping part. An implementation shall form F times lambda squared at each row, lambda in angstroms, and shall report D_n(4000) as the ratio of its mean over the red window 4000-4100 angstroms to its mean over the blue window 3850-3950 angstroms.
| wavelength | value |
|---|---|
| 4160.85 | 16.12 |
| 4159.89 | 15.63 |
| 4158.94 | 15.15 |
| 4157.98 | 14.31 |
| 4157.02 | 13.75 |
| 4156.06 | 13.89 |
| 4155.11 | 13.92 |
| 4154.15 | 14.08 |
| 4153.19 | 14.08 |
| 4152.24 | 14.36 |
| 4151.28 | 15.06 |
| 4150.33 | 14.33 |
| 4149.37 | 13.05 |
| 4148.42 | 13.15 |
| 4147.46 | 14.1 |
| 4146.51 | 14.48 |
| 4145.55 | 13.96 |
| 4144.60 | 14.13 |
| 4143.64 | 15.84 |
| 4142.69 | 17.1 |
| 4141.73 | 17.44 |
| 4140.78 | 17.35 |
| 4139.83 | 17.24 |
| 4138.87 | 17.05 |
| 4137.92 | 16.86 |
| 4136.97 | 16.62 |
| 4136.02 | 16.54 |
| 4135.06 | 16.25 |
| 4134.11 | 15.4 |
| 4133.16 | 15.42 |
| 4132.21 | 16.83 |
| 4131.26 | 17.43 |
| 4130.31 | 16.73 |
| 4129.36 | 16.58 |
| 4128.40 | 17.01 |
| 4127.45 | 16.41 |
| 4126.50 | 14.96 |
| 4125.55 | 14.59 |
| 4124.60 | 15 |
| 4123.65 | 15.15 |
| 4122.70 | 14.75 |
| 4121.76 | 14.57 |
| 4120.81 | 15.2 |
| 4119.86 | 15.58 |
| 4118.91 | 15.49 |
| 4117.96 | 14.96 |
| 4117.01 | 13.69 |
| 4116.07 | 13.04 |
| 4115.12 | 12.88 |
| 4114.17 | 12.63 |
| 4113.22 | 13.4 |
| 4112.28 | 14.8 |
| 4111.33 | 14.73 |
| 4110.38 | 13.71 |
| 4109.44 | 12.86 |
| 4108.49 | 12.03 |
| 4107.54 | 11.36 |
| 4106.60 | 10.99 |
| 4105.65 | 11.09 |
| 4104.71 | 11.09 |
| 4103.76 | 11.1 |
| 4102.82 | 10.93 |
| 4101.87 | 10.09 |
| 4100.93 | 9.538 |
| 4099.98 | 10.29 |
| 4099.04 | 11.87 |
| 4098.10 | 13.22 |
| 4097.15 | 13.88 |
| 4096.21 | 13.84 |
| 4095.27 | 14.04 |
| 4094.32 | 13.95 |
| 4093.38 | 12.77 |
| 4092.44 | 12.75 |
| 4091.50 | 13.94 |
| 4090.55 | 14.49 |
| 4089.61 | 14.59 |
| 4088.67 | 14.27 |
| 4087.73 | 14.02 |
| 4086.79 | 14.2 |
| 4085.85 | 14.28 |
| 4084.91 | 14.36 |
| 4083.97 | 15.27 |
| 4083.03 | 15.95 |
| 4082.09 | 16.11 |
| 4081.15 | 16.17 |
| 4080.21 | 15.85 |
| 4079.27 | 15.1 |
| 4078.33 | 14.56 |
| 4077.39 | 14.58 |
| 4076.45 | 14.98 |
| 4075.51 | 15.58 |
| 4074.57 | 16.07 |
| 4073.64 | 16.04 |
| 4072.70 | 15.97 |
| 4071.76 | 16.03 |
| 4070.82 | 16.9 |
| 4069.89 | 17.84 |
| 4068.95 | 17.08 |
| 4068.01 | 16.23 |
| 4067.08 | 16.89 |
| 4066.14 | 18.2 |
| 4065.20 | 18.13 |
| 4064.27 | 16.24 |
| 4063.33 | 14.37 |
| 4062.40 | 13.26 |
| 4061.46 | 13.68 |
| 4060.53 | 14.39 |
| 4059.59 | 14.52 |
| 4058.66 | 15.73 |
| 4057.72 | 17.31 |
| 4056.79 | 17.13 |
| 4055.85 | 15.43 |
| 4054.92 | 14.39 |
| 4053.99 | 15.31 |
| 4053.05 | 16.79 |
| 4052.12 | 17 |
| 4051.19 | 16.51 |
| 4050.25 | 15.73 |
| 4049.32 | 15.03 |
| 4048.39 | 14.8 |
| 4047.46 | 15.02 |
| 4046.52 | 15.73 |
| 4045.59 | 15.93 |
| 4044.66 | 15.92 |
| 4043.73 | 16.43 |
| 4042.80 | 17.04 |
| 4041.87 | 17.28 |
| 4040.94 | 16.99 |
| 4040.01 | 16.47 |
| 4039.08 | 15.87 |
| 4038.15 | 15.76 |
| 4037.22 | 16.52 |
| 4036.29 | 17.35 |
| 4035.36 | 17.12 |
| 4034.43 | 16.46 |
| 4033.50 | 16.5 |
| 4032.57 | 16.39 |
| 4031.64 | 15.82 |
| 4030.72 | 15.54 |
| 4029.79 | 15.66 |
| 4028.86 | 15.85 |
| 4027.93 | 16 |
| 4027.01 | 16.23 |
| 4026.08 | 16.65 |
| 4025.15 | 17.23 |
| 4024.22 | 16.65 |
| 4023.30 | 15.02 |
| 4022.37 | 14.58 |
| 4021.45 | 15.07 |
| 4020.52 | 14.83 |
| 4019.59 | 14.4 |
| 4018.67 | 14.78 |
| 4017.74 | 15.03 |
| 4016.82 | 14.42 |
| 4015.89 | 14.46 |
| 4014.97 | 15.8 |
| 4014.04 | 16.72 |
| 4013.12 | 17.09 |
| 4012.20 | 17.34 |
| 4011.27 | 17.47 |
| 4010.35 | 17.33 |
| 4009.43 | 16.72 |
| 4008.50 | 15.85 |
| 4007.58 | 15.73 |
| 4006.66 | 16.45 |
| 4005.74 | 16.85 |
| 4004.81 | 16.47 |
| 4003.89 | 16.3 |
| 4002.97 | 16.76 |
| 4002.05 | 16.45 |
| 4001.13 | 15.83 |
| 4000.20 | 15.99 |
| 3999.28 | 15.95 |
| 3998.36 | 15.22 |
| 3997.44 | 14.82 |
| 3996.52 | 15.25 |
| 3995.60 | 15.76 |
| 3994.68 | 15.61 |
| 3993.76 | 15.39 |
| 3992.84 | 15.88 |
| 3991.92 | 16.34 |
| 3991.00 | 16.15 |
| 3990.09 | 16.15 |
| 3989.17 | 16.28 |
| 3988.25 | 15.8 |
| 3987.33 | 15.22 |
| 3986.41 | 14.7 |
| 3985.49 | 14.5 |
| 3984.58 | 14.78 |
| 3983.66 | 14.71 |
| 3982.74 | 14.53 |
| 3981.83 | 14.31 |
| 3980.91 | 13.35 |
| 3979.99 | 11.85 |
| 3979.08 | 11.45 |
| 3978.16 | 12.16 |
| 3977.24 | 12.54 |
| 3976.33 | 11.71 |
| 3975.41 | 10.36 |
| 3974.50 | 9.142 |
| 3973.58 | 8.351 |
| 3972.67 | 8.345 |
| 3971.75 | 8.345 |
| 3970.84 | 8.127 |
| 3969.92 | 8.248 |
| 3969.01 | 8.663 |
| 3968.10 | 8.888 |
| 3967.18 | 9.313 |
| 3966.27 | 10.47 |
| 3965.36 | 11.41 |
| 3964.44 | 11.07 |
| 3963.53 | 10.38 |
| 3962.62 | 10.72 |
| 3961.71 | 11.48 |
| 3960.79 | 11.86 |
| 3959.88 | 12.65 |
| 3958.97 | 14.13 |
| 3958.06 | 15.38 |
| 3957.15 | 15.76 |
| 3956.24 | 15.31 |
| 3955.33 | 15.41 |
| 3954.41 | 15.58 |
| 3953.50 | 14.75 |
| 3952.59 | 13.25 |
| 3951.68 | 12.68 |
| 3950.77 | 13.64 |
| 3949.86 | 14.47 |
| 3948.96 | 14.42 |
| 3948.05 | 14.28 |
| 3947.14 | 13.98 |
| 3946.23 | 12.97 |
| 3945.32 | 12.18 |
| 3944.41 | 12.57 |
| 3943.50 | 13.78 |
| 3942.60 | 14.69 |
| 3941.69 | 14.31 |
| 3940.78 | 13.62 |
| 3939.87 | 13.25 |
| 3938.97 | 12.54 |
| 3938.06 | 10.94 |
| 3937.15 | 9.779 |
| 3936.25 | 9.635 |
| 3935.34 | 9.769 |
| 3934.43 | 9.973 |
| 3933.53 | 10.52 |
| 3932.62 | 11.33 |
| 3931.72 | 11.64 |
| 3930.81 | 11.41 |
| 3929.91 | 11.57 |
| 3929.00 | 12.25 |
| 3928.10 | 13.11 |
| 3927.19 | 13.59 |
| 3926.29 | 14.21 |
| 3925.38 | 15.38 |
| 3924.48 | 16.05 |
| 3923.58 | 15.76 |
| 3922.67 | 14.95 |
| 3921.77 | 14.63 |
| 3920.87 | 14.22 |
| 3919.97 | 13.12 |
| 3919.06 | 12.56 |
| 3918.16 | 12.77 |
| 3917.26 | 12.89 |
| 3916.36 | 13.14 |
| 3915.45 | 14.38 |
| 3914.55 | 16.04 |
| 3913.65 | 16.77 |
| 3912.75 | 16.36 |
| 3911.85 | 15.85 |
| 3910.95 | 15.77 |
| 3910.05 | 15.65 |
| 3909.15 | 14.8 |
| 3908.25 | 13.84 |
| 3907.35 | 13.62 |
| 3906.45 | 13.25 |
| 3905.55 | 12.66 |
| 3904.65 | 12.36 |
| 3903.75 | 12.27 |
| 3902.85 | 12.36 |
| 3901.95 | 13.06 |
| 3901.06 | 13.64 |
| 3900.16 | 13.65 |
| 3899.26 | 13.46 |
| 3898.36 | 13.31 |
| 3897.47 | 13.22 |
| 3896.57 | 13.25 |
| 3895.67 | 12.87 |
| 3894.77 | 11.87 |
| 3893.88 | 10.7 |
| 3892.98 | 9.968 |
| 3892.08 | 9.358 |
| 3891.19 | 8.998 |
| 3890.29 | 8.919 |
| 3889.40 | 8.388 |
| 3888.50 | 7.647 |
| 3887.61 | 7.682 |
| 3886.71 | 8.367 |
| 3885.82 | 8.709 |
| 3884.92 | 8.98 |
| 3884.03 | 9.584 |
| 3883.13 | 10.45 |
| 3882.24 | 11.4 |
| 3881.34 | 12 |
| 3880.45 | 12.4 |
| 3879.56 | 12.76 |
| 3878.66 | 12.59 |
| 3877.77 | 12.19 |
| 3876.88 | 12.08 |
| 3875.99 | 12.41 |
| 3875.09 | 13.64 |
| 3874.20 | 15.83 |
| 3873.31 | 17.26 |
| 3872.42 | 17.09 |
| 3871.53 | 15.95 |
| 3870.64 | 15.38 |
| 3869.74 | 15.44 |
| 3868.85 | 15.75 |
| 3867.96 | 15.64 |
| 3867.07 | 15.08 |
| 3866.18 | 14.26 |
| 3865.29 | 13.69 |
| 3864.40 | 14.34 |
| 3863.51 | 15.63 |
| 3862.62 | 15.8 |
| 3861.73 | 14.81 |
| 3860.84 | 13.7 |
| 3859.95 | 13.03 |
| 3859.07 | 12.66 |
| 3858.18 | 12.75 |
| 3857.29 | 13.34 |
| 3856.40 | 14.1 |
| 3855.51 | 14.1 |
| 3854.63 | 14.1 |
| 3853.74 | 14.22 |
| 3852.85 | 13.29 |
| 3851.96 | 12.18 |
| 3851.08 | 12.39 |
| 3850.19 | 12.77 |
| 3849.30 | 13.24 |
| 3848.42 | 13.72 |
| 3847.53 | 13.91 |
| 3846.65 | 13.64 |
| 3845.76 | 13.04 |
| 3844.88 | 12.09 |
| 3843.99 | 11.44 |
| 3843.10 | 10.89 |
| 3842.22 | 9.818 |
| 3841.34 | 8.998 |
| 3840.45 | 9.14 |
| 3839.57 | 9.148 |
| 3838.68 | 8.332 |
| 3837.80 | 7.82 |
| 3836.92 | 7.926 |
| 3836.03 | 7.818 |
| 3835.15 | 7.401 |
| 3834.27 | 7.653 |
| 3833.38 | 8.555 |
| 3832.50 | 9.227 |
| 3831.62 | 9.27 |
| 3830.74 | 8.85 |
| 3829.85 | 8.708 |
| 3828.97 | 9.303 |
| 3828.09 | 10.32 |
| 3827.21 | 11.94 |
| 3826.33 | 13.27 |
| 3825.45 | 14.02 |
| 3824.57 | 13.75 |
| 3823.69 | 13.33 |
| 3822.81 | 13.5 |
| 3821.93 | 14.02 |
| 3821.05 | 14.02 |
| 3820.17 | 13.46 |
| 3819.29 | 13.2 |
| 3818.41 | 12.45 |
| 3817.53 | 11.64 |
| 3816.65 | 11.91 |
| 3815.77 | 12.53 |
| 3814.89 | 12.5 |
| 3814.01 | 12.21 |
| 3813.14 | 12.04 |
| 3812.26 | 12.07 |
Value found 1.29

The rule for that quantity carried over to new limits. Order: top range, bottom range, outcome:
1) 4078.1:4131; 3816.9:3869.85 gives 1.30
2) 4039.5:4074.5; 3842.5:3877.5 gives 1.27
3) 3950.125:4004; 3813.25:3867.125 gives 1.19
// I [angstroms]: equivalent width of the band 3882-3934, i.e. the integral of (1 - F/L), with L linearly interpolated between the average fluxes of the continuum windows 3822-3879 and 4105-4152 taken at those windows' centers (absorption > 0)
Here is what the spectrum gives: 1.7 angstroms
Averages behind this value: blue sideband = 12.5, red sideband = 14.9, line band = 12.6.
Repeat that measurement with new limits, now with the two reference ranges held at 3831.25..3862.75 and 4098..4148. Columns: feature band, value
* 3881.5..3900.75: 2.3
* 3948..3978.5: 2.2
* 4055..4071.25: -2.7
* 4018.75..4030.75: -2.0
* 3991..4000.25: -1.8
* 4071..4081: -1.2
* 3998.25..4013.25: -3.7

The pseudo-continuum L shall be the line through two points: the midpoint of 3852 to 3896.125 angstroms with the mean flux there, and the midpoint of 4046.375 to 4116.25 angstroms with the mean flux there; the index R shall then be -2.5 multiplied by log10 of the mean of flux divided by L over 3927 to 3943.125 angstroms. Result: 0.12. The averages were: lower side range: 12.7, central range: 11.9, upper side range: 14.5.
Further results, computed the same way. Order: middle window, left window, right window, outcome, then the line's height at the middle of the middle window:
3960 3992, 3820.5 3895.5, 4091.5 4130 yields 0.06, 12.7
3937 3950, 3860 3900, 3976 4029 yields 0.06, 14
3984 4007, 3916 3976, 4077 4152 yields -0.21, 13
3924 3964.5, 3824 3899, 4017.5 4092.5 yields 0.05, 13.6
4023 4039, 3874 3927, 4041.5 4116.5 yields -0.16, 14.1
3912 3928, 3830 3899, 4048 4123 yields -0.16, 12.6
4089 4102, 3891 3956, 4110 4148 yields 0.17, 15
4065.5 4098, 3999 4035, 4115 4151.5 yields 0.04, 15.7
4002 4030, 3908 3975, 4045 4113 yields -0.17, 13.7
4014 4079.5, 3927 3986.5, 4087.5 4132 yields -0.21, 13.1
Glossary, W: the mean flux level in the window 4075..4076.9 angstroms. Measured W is 15.3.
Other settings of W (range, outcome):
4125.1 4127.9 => 15.3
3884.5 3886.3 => 8.83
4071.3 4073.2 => 16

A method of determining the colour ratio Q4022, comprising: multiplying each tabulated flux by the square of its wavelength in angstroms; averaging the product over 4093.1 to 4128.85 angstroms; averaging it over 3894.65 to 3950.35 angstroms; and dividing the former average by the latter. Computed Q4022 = 1.10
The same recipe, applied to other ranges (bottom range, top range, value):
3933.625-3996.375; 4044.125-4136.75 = 1.23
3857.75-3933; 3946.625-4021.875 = 1.12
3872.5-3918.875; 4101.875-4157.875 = 1.31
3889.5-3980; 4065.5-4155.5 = 1.27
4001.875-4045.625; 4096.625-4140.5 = 0.92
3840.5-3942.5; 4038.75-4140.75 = 1.28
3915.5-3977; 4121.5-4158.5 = 1.37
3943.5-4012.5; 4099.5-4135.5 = 1.08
